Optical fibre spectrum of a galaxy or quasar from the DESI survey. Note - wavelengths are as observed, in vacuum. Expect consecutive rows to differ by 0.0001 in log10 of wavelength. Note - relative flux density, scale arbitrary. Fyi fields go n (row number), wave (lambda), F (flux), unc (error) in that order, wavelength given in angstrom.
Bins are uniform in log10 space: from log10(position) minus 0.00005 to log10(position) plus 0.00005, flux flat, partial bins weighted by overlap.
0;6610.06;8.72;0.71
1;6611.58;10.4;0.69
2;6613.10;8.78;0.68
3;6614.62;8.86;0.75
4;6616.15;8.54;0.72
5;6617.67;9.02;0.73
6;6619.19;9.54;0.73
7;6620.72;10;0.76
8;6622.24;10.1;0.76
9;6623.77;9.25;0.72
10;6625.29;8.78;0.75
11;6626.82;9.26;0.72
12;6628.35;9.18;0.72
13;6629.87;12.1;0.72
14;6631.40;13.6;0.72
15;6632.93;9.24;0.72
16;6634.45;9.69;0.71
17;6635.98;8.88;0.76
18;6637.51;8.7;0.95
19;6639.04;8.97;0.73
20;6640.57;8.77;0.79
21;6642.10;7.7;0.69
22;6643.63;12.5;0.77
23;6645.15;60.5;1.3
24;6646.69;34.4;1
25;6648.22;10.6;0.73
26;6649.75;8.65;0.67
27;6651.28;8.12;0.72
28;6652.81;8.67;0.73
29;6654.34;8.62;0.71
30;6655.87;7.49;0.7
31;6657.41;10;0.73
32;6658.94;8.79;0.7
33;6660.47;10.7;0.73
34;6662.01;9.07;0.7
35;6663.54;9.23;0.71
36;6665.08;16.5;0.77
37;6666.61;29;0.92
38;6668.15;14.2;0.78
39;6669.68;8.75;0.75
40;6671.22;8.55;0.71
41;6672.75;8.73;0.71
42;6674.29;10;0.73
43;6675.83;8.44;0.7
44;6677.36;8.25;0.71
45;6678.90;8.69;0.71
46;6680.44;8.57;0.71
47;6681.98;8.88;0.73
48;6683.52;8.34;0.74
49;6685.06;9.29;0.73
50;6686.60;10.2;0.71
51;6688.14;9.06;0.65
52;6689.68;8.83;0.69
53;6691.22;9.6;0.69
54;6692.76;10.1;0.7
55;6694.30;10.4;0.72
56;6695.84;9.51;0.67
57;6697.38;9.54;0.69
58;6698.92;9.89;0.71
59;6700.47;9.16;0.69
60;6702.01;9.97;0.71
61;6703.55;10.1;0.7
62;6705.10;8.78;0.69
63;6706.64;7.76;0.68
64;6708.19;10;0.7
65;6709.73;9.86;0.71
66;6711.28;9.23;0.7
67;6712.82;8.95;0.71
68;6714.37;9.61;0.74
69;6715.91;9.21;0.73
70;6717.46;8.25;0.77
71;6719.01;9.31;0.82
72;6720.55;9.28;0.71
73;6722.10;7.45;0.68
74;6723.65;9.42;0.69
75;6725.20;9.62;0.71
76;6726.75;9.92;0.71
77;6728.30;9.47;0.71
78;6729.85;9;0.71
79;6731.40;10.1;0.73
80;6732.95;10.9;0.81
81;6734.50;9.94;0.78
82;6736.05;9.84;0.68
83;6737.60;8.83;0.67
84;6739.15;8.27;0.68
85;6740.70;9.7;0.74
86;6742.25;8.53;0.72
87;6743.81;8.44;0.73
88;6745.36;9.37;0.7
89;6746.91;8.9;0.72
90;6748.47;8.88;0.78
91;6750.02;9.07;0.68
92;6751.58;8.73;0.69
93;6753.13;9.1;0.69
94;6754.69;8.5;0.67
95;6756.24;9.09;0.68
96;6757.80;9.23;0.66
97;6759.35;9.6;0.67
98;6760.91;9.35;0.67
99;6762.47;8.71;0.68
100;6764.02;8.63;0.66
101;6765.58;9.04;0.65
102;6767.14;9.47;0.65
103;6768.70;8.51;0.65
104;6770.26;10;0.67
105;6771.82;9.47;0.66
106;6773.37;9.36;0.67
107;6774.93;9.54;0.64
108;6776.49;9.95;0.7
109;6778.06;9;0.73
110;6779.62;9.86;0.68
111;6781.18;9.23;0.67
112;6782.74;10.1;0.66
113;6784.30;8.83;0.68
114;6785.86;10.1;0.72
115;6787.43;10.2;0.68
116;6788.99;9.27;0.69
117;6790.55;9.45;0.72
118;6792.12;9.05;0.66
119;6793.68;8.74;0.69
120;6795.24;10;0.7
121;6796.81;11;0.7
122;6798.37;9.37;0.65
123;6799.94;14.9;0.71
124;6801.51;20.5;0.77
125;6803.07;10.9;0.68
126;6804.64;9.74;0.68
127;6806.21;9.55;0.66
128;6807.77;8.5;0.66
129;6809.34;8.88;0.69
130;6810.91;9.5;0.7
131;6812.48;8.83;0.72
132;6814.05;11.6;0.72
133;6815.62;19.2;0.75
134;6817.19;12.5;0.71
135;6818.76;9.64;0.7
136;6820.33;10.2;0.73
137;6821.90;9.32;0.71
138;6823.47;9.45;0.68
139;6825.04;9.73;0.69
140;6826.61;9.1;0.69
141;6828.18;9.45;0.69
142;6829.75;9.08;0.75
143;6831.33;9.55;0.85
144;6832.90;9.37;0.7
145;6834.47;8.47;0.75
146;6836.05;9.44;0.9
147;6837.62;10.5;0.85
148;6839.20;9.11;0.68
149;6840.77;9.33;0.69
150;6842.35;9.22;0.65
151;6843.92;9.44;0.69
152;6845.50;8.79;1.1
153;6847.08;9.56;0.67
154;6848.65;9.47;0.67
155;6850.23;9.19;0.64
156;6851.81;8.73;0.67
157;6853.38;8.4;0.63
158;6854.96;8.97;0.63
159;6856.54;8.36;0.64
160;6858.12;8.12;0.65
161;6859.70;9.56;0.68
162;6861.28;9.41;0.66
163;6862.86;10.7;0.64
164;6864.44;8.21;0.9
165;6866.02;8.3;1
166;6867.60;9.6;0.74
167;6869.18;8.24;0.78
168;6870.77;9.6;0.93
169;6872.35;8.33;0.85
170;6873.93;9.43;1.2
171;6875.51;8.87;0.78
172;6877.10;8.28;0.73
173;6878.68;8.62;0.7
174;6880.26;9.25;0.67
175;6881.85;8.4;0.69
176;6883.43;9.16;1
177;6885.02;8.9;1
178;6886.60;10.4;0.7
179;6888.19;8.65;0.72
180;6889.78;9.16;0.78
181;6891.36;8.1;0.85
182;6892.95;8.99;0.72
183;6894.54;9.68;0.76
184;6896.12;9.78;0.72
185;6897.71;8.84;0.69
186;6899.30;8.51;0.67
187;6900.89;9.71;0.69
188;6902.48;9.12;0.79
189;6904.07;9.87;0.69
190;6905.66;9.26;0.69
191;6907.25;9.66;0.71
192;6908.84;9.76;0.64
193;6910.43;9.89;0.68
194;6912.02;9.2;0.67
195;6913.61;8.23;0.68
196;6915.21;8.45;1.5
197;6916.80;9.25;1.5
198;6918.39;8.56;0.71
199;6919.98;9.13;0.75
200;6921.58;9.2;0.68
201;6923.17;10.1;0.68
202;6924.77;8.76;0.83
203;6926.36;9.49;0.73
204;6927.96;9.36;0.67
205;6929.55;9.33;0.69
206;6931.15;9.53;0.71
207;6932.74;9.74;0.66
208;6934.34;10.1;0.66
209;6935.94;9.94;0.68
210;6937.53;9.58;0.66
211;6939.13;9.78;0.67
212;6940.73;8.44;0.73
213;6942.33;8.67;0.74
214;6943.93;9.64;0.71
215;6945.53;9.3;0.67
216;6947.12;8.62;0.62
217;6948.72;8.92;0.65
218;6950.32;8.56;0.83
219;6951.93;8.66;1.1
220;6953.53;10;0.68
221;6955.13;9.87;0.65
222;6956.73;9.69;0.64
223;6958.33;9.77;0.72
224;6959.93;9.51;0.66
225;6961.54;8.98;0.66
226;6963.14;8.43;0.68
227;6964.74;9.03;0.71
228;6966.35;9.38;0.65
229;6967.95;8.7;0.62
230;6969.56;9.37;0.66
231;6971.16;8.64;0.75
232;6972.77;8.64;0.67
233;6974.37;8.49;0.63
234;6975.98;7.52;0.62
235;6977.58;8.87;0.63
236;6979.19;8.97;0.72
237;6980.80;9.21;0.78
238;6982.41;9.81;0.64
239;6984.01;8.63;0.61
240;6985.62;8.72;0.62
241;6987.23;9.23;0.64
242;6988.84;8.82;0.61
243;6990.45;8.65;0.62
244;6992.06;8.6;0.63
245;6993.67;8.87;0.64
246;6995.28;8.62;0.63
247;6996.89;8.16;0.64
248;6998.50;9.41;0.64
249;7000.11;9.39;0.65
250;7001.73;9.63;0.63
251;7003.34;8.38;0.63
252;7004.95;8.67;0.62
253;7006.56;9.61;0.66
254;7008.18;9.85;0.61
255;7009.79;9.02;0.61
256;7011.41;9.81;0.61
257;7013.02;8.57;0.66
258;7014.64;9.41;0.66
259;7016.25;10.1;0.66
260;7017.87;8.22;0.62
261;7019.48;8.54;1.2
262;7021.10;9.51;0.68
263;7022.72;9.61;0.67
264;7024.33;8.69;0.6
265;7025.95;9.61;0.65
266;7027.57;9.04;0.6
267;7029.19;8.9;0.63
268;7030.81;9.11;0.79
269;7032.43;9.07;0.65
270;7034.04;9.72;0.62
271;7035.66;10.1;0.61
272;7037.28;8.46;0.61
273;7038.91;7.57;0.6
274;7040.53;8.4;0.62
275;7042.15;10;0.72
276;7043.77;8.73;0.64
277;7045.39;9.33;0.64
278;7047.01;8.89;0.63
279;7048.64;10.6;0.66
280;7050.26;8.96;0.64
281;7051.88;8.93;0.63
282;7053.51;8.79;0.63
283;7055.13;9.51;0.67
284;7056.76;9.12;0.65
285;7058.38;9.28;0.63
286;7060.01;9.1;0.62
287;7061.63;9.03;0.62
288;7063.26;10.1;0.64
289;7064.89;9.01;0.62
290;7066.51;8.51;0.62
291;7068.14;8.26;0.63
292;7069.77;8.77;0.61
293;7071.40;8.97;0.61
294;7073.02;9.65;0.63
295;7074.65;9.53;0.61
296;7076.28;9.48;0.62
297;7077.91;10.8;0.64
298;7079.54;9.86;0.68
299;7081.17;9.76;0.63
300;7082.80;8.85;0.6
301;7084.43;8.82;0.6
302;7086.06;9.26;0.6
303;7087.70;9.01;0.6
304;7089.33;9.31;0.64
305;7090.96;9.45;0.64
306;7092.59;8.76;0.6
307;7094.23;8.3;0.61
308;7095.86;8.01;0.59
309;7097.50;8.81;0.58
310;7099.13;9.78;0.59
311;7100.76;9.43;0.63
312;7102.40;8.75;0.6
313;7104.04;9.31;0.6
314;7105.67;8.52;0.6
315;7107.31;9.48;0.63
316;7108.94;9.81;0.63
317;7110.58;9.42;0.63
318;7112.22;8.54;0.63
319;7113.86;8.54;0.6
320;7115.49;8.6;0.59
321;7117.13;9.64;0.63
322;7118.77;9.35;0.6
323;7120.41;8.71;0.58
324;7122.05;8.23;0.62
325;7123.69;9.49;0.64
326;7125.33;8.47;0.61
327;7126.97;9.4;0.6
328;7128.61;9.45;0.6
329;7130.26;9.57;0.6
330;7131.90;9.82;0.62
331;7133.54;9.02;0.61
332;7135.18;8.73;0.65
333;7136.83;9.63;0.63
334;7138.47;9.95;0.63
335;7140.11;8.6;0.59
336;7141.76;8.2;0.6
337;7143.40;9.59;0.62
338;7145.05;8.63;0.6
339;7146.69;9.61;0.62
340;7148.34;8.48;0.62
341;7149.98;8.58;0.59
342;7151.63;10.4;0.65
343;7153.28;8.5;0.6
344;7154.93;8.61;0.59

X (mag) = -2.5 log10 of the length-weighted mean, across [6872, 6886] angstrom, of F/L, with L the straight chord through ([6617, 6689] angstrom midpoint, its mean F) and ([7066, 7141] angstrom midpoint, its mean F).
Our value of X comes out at 0.17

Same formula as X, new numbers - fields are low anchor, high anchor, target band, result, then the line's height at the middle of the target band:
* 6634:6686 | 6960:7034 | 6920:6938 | 0.01 mag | 9.66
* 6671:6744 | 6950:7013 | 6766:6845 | -0.10 mag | 9.17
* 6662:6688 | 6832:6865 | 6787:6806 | -0.15 mag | 9.68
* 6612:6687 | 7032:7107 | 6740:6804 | 0.11 mag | 10.8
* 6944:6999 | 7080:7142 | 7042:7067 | -0.02 mag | 9.04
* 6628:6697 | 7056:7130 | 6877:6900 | 0.15 mag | 10.4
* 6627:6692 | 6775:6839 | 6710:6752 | 0.20 mag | 11.1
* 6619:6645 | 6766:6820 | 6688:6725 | 0.15 mag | 10.7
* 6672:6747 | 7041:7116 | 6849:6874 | 0.03 mag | 9.22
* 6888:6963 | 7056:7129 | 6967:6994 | 0.05 mag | 9.22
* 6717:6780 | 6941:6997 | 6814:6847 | -0.11 mag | 9.12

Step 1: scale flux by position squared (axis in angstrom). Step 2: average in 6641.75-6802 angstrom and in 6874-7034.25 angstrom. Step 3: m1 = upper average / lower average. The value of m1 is 0.9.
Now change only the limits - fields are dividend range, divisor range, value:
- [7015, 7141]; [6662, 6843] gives 1.02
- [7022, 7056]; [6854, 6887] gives 1.07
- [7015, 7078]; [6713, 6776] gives 1.09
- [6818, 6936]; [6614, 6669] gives 0.79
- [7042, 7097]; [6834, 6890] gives 1.08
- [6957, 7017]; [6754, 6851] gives 0.96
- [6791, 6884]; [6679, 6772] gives 1.09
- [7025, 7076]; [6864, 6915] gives 1.06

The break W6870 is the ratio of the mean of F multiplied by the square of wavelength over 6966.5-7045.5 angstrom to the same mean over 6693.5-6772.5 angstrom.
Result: 1.05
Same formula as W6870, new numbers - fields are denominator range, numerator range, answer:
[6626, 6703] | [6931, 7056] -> 0.87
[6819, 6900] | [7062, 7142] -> 1.07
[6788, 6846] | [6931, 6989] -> 0.92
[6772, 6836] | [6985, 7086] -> 0.95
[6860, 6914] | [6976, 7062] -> 1.03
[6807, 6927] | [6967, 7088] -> 1.02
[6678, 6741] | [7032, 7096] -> 1.09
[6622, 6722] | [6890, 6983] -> 0.91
